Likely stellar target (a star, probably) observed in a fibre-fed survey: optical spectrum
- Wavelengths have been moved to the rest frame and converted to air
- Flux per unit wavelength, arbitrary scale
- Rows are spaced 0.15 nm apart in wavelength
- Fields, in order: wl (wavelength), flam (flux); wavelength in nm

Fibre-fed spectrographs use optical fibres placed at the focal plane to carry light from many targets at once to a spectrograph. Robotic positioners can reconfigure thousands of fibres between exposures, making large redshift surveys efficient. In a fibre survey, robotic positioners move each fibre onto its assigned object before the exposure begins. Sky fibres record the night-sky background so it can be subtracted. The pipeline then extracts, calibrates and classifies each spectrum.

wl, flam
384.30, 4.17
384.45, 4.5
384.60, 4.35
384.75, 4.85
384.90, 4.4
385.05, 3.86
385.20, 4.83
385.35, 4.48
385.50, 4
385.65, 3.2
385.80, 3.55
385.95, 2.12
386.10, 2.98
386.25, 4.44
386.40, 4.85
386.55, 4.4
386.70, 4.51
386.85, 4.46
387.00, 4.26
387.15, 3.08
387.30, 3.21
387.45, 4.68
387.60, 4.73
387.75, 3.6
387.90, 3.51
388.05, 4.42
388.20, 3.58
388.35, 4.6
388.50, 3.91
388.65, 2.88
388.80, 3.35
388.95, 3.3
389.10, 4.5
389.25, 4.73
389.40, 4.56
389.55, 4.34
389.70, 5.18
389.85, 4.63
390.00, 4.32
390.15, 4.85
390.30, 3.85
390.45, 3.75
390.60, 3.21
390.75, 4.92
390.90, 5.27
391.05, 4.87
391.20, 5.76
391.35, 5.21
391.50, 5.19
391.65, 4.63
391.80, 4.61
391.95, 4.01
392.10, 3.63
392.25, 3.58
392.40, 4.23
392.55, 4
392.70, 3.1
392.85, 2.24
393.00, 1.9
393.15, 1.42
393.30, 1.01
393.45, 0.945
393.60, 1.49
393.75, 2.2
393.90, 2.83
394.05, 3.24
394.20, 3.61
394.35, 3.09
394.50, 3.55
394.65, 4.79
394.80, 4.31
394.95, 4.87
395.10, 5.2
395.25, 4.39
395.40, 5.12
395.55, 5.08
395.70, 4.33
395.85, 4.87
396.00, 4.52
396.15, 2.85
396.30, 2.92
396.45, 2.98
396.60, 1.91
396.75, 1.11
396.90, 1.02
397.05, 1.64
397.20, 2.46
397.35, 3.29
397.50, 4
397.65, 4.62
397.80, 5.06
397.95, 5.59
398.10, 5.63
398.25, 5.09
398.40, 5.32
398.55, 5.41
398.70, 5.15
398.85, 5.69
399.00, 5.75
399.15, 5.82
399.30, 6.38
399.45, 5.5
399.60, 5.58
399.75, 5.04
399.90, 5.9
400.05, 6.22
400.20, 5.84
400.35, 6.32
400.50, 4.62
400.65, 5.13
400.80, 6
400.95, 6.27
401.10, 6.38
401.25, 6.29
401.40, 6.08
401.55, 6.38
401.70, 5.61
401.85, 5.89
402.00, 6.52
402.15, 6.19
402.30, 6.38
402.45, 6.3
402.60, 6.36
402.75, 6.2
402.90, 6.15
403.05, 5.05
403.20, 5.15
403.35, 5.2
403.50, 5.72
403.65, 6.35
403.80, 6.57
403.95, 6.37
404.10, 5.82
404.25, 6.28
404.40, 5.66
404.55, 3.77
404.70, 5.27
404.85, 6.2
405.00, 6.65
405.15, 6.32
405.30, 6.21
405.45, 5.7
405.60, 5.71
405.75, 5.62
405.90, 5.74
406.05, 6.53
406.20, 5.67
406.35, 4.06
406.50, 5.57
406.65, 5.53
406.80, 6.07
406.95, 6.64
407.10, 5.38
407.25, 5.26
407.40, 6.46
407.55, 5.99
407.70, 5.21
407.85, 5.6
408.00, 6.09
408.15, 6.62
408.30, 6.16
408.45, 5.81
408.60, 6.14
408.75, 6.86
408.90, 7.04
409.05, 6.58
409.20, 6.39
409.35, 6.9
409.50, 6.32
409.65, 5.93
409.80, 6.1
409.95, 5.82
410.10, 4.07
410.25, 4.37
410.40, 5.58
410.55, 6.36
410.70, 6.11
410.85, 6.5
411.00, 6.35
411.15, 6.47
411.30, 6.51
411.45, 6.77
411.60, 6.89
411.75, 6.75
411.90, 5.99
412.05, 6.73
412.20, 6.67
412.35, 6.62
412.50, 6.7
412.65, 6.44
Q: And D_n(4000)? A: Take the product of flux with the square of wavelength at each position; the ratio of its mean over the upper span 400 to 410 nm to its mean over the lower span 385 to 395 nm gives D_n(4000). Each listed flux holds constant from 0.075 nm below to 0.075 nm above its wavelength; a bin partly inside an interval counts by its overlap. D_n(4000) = 1.7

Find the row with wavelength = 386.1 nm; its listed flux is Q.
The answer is 2.98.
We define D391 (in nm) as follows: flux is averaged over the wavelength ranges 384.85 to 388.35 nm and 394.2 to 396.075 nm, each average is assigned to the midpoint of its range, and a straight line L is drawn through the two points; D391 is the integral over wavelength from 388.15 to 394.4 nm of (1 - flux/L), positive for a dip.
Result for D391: 0.74 nm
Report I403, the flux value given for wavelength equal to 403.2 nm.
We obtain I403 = 5.15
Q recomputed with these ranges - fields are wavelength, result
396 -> 4.52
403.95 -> 6.37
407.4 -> 6.46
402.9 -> 6.15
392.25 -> 3.58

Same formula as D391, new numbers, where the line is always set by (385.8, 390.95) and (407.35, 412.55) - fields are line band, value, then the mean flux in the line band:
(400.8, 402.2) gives -0.208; 6.17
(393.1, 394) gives 0.567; 1.7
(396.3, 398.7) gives 0.626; 3.7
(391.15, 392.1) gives -0.084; 4.78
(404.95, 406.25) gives -0.053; 6.01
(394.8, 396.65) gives 0.257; 4.13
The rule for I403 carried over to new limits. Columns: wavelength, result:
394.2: 3.61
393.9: 2.83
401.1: 6.38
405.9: 5.74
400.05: 6.22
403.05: 5.05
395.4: 5.12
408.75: 6.86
